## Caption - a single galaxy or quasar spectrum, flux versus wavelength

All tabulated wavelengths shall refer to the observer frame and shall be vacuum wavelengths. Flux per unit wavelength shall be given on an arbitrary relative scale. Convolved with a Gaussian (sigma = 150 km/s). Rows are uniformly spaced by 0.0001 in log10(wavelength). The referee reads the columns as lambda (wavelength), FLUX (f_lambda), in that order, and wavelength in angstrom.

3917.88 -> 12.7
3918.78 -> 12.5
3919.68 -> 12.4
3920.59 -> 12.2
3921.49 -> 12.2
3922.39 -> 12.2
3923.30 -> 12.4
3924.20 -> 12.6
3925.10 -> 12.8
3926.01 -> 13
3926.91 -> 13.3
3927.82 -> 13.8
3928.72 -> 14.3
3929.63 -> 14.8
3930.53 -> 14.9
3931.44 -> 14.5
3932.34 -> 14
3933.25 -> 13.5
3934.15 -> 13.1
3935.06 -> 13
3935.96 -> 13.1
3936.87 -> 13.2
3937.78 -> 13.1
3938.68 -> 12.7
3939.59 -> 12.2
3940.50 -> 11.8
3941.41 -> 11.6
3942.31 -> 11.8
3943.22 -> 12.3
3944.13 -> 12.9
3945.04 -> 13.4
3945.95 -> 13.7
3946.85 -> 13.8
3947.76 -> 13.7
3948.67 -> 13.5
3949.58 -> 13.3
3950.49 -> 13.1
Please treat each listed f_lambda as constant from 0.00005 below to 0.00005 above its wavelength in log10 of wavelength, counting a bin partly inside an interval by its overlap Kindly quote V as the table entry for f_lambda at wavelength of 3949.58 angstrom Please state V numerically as 13.3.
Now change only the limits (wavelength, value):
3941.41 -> 11.6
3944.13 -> 12.9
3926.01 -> 13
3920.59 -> 12.2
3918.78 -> 12.5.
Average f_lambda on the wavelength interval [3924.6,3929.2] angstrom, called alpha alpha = 13.4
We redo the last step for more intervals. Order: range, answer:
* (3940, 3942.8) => 11.7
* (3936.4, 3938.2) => 13.1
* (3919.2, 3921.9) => 12.3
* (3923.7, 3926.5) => 12.8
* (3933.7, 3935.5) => 13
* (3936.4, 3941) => 12.6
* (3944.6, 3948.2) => 13.7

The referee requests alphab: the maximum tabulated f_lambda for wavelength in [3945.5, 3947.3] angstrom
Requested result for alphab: 13.8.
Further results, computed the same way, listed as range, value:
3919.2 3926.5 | 13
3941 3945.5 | 13.4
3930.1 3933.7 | 14.9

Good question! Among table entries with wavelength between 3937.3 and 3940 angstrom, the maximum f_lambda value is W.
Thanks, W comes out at 13.1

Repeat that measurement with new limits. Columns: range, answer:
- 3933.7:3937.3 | 13.2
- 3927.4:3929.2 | 14.3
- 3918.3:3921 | 12.5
